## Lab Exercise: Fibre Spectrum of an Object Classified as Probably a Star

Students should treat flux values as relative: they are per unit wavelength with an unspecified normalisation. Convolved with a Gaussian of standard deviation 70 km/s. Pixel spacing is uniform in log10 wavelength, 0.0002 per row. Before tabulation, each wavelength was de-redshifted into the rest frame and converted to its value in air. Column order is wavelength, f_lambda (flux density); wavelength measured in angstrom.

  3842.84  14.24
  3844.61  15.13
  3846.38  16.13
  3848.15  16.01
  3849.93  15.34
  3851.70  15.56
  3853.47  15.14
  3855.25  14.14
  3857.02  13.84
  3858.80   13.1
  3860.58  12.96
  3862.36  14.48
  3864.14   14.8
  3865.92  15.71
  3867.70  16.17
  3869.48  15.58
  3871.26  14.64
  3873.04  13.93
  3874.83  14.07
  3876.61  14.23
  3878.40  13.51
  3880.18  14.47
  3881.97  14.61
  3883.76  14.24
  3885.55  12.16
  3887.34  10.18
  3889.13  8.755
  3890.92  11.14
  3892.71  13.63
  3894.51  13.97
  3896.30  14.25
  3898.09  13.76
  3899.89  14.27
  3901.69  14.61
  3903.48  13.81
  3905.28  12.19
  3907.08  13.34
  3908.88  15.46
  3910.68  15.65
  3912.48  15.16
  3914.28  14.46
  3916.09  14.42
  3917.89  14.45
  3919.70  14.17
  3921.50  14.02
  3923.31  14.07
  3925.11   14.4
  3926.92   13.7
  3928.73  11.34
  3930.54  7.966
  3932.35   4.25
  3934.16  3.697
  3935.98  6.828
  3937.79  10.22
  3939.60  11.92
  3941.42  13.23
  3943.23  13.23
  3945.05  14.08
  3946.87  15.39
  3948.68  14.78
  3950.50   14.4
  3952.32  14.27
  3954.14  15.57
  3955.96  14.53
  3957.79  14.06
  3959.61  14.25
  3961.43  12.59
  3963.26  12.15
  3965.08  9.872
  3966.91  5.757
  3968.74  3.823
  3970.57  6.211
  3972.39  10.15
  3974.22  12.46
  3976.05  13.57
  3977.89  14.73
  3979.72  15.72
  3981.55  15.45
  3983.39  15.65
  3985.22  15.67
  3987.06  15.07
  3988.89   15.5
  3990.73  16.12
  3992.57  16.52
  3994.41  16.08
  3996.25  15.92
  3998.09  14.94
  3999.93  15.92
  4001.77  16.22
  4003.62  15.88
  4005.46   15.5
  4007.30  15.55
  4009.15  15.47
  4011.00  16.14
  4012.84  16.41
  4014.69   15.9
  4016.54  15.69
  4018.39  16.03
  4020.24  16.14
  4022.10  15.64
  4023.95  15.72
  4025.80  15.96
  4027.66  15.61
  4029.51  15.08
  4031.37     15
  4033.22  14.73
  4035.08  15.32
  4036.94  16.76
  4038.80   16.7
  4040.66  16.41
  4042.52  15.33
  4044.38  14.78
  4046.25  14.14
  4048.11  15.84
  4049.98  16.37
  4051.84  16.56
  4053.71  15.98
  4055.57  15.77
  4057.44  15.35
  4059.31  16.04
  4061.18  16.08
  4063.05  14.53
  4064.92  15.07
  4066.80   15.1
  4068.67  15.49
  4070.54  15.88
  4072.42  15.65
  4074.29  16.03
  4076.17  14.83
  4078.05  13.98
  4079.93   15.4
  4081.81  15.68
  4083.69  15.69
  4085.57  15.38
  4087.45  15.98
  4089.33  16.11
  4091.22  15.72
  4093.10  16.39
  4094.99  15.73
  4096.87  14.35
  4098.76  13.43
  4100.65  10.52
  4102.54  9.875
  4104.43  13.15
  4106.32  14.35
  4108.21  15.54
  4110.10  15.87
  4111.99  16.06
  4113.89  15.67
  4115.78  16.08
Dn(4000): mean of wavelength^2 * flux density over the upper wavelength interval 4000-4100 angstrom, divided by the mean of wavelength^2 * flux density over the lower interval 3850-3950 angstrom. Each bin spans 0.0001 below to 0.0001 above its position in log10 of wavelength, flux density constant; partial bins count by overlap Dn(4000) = 1.3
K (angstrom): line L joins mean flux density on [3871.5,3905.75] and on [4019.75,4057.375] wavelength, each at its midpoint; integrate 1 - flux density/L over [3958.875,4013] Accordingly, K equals 3.9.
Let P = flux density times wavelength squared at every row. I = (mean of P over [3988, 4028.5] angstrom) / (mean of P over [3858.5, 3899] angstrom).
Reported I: 1.24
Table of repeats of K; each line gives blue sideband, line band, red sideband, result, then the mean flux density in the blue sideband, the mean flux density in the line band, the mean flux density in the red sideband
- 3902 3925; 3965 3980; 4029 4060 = 4.9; 14.3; 10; 15.7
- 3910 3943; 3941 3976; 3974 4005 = 3.6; 11.9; 12.2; 15.4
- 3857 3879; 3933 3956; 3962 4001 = 2.2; 14.4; 12.3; 13.2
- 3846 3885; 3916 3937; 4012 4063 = 5.6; 14.6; 11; 15.7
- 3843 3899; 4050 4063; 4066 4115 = -1.0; 14.1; 15.9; 14.9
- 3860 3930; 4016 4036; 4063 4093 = -0.7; 13.8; 15.5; 15.5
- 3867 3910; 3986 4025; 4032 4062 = -1.6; 13.6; 15.8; 15.8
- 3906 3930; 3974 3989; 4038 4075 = -0.1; 14.1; 14.9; 15.7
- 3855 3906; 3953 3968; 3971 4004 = 2.4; 13.7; 12.3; 14.9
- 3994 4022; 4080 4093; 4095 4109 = -2.1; 15.8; 15.8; 13.2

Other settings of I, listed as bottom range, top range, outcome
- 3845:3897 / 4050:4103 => 1.20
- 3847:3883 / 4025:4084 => 1.17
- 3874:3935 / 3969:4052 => 1.24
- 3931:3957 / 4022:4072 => 1.39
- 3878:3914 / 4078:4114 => 1.21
